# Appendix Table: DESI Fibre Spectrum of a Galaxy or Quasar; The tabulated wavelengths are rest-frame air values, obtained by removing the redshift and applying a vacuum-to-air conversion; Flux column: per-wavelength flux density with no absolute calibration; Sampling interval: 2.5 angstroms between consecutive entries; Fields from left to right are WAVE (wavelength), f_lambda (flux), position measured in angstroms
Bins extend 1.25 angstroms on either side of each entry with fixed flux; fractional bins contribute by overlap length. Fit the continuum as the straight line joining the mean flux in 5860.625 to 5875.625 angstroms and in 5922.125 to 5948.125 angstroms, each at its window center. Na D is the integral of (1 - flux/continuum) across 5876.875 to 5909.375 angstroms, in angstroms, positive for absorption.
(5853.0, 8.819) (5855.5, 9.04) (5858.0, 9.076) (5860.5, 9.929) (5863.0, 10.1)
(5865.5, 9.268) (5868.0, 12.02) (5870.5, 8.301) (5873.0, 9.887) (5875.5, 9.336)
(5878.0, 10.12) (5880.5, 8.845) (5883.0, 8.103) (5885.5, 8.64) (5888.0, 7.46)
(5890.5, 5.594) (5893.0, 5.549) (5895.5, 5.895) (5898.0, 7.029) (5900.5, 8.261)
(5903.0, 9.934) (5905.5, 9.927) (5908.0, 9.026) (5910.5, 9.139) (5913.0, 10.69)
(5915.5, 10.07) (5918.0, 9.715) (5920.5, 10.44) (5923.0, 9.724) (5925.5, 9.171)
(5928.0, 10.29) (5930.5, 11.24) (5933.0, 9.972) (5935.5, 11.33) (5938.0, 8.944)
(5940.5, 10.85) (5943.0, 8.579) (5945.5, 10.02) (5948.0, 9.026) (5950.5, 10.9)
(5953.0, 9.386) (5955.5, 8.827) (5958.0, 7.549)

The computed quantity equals 6.2 angstroms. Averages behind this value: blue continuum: 9.86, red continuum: 9.96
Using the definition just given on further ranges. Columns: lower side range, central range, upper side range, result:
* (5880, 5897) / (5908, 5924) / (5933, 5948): -2.51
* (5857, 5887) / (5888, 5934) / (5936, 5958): 2.67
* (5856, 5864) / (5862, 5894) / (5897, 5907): 2.03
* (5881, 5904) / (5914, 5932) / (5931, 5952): -2.17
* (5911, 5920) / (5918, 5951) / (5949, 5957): -0.51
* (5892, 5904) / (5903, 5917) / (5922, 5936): -2.24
